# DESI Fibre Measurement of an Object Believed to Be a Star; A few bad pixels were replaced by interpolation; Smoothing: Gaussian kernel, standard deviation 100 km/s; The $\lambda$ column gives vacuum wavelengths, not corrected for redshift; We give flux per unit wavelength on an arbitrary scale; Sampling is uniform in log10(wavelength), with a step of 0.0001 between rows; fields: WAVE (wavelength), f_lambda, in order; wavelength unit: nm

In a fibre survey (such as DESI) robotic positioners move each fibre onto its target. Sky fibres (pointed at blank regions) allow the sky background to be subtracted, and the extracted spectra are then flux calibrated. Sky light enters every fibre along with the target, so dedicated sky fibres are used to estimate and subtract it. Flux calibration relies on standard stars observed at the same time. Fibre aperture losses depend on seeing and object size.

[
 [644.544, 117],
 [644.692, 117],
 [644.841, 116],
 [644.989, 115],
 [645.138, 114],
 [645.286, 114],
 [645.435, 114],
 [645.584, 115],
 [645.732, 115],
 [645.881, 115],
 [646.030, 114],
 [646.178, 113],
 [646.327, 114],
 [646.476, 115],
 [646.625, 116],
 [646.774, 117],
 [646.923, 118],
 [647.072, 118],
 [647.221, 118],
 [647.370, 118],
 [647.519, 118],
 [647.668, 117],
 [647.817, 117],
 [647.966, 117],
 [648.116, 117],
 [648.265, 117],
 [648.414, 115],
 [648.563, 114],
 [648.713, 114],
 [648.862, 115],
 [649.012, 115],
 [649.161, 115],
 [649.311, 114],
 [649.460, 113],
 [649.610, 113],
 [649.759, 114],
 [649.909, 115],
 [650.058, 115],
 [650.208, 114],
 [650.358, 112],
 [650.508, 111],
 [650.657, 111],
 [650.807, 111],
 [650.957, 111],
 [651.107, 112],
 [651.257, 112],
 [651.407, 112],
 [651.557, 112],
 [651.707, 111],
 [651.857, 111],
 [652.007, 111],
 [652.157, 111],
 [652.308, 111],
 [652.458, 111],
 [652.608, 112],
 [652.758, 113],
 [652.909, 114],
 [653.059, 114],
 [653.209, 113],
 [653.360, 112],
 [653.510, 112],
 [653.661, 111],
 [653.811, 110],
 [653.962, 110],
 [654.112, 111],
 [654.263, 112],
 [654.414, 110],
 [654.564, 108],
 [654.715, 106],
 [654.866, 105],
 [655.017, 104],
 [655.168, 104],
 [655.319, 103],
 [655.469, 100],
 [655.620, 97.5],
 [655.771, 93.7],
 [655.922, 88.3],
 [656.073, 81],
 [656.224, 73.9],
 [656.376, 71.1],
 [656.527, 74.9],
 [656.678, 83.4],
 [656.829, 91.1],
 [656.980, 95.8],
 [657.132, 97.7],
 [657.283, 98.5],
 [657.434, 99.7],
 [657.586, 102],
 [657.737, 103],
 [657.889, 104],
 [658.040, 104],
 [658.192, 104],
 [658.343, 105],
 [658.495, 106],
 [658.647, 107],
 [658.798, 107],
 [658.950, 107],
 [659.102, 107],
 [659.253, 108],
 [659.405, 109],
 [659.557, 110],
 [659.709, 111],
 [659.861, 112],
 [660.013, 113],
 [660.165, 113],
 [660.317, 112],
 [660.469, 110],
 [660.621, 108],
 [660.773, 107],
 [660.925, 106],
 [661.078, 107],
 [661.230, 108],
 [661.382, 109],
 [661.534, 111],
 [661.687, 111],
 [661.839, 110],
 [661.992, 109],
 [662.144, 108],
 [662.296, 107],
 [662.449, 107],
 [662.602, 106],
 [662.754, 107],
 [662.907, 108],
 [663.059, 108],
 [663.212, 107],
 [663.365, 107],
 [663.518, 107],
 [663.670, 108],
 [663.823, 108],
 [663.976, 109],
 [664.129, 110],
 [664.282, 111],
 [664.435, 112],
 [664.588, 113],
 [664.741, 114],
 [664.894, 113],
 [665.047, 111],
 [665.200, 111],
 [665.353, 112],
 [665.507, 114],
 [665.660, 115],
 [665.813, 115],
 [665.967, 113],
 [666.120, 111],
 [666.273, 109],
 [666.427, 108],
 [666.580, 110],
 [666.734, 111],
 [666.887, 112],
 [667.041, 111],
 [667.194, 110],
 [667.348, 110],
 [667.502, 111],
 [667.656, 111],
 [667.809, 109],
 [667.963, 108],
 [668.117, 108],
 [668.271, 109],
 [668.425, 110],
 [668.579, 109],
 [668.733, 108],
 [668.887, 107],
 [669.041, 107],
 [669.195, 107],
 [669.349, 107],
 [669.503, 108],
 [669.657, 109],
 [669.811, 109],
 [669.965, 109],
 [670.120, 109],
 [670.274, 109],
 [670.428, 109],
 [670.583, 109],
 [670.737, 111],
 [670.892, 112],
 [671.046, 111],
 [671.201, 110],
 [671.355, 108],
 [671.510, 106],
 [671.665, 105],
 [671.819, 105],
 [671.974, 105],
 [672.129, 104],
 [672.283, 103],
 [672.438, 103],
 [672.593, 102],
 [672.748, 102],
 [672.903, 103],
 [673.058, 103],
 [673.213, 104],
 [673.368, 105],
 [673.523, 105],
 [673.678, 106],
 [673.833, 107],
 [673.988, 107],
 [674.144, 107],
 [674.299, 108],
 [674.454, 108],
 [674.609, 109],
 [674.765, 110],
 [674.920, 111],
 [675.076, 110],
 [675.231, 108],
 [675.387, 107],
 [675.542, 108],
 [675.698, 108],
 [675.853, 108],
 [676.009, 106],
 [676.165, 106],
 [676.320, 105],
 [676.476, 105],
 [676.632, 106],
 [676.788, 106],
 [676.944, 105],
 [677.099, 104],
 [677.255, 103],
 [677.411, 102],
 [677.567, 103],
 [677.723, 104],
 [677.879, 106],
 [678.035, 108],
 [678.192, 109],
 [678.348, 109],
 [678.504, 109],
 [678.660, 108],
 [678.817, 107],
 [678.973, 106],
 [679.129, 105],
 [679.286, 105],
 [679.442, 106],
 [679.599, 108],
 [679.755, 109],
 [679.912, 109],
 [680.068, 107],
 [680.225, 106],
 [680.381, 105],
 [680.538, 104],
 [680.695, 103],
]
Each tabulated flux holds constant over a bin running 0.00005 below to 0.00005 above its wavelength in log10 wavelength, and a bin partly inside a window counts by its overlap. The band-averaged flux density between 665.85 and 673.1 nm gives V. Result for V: 108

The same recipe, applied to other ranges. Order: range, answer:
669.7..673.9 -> 106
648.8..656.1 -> 110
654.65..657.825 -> 94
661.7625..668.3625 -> 110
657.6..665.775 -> 109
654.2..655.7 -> 105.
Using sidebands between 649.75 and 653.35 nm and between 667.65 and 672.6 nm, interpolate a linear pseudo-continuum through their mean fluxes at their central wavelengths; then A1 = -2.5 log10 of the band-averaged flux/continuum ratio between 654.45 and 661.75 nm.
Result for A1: 0.09 mag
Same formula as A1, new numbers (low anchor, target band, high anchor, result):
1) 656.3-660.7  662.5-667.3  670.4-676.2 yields -0.06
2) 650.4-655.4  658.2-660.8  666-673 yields 0.01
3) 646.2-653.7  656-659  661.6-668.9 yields 0.17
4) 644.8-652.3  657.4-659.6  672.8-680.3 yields 0.06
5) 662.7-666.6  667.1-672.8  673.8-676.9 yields 0.01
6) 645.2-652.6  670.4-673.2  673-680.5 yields 0.02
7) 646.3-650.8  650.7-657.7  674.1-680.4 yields 0.10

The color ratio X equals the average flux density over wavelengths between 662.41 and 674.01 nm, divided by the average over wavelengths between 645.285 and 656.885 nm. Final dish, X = 1.0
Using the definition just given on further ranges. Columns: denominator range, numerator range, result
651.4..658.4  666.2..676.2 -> 1.05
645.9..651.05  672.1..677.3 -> 0.92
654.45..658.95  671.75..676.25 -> 1.09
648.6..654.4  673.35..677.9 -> 0.95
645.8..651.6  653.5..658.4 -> 0.86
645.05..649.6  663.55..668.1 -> 0.96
